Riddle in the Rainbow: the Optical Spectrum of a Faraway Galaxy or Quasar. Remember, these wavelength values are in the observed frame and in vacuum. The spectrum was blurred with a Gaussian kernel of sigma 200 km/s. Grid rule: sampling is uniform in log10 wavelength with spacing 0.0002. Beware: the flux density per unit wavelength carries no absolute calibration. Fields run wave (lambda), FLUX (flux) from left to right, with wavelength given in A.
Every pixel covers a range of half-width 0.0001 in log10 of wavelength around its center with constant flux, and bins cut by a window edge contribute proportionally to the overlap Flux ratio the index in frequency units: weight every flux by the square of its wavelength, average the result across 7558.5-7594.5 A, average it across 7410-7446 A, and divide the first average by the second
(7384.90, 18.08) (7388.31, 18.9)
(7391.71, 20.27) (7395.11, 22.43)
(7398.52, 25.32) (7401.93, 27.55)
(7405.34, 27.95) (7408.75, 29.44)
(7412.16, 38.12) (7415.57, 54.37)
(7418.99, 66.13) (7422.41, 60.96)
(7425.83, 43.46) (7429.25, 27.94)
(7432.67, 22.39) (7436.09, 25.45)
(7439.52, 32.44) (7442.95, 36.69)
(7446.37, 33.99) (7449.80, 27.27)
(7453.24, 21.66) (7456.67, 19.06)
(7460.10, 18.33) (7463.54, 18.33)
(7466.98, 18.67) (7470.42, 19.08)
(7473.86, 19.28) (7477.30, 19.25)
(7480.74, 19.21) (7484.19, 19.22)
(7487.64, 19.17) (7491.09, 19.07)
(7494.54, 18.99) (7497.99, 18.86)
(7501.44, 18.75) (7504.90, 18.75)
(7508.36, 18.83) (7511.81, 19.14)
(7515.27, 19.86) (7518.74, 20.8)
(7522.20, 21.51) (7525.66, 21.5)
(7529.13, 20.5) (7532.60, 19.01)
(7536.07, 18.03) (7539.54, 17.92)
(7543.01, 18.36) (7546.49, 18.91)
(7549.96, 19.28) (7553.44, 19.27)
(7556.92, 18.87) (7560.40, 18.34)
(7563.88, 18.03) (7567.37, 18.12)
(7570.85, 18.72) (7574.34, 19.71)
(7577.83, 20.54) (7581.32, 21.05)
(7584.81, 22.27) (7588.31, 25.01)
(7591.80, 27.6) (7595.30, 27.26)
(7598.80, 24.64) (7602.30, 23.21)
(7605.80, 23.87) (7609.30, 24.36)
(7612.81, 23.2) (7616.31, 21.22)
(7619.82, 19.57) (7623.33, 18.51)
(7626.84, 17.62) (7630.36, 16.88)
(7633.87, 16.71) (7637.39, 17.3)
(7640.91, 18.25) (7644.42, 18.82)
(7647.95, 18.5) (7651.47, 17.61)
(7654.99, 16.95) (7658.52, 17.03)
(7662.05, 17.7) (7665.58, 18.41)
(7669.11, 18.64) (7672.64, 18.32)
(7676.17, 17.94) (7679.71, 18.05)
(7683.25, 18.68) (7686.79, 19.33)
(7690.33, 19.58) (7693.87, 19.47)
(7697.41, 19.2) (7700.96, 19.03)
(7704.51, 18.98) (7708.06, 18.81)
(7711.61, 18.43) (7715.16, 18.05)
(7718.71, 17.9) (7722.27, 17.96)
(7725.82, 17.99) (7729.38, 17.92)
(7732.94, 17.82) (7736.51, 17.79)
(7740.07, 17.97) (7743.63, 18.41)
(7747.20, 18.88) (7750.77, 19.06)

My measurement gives 0.54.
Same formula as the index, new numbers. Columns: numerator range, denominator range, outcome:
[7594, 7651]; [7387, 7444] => 0.63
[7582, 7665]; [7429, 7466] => 0.84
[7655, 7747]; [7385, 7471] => 0.65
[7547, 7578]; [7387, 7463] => 0.62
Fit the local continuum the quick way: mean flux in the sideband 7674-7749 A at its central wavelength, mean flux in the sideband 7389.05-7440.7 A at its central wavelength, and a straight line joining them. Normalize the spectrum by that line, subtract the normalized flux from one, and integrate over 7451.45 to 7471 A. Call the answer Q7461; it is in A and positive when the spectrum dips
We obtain 7.9 A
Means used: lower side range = 34.7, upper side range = 18.5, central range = 19.2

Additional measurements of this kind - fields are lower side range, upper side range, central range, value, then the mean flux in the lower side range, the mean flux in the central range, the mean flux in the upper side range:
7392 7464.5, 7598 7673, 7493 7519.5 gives 7.92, 32.2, 19.2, 19.4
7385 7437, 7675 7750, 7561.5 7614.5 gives 4.76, 33.7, 22.5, 18.5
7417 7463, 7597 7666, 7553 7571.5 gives 4.53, 33.2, 18.5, 19.5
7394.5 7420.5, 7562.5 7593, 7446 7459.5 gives 3.57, 36.8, 24.1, 21.2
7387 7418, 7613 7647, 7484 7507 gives 5.93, 30.4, 18.9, 18.5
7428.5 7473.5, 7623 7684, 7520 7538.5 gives 1.59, 24.5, 20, 17.9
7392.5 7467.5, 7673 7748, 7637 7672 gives 5.24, 31.8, 18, 18.5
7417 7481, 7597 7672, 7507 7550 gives 9.47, 29.2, 19.5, 19.5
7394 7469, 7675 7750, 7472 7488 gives 5.55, 31.7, 19.2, 18.5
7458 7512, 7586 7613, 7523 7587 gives 8.91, 18.9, 19.4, 24.9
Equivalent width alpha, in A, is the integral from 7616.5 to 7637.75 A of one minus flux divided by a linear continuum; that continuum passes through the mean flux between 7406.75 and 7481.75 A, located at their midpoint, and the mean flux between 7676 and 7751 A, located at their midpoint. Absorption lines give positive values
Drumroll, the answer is 4.1 A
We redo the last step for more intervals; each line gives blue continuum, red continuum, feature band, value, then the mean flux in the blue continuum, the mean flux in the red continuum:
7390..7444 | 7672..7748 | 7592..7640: 5.3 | 35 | 18.5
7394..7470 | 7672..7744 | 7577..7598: 0.0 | 31.6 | 18.5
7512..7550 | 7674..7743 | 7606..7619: -2.5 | 19.6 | 18.5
